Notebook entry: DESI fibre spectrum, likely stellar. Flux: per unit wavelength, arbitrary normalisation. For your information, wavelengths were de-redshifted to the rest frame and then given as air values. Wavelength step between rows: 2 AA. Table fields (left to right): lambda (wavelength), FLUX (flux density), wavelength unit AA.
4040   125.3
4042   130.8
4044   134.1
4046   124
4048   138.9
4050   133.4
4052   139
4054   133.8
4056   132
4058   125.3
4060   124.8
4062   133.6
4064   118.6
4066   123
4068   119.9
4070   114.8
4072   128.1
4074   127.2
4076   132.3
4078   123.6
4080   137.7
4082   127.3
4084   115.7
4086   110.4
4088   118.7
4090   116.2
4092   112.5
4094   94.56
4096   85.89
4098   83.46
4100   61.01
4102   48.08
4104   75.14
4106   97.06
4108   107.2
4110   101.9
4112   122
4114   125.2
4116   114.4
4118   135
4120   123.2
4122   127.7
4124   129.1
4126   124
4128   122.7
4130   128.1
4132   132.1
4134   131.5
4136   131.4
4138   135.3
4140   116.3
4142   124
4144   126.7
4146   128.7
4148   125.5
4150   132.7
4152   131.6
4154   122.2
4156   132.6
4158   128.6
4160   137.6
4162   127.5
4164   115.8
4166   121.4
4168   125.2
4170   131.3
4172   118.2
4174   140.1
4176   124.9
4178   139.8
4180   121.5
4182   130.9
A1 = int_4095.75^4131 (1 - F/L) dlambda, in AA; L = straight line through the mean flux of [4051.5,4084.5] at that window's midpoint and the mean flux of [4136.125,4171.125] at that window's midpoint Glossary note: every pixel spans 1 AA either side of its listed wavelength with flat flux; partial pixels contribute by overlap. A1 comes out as 5.7 AA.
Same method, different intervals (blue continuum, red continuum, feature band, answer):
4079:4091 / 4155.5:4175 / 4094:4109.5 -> 5.20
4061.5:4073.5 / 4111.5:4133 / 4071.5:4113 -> 6.13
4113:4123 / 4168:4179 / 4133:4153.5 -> -0.12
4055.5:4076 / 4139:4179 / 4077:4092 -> 0.56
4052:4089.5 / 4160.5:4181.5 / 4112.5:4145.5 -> -0.12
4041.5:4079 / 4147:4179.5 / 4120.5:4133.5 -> 0.10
